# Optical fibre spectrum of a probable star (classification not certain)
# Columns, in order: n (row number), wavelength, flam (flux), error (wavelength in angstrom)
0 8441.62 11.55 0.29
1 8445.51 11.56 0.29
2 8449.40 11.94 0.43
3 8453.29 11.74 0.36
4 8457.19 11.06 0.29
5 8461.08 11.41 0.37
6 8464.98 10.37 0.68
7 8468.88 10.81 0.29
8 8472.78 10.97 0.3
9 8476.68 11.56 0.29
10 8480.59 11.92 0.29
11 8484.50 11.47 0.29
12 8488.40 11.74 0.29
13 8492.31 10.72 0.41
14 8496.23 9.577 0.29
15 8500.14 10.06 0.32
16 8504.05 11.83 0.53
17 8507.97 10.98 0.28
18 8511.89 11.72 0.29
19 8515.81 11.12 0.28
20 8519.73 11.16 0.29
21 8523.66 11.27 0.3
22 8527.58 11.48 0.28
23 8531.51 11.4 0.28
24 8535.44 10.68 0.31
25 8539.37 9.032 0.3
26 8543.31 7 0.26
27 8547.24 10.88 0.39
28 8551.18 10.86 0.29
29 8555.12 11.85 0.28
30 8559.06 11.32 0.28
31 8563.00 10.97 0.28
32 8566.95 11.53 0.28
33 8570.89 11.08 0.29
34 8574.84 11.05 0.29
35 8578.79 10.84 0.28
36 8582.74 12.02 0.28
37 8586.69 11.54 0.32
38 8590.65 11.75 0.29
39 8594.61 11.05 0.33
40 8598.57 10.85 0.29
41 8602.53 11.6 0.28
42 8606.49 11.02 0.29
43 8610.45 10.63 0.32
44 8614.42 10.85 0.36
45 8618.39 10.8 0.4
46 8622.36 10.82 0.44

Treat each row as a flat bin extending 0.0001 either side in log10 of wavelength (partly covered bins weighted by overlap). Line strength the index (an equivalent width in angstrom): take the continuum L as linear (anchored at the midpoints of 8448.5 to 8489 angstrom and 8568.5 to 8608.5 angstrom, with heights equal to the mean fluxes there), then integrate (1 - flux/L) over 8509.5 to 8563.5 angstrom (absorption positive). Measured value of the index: 2.60 angstrom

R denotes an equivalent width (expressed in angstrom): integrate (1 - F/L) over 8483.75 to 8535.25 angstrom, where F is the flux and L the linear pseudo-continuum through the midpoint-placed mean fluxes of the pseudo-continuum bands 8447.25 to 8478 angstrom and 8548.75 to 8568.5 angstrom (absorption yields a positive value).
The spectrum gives 0.7 angstrom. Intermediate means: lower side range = 11.2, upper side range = 11.3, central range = 11.1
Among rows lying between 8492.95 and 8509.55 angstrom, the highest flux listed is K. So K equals 11.83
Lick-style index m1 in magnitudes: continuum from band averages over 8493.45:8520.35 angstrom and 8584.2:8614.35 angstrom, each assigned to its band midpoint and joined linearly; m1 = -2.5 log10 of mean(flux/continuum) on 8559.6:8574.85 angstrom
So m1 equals -0.01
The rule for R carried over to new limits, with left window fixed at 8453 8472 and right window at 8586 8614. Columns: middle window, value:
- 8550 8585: -0.5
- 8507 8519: -0.2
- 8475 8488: -0.7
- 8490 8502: 1.0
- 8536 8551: 2.4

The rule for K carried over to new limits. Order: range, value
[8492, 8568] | 11.85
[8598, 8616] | 11.6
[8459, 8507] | 11.92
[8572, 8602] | 12.02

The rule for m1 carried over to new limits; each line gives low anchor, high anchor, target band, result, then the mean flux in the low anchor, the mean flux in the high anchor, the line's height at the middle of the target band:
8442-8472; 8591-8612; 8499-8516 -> 0.00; 11.3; 11.1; 11.2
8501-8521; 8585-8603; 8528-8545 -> 0.16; 11.3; 11.3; 11.3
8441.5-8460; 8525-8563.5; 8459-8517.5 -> 0.01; 11.6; 10.5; 11.2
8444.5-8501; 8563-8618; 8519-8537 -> 0.00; 11.1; 11.2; 11.2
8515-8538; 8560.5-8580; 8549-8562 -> -0.02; 11.1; 11.1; 11.1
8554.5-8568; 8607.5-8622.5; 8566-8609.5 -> -0.02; 11.4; 10.8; 11.1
